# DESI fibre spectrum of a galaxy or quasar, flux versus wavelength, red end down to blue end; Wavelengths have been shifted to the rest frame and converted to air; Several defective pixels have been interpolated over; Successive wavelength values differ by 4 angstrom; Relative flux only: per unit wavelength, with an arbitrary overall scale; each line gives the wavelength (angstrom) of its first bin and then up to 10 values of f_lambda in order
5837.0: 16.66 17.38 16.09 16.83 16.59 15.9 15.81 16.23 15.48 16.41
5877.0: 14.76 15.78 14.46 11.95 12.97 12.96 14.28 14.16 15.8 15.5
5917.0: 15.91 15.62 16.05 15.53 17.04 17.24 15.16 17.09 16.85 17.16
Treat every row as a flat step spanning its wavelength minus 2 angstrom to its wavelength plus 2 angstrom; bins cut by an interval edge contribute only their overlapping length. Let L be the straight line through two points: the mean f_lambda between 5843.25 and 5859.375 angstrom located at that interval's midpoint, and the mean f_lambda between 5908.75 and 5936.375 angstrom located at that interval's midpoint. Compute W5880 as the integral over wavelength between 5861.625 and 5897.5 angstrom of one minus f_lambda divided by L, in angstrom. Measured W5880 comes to 3.4 angstrom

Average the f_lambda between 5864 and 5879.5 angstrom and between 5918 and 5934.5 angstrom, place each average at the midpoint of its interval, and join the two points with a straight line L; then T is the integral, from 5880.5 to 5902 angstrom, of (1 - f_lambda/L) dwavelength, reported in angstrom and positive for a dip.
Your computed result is 3.05 angstrom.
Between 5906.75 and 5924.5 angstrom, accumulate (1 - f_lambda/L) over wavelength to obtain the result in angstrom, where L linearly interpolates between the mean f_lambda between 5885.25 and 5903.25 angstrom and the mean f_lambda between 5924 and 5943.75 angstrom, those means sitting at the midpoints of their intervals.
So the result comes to -1.0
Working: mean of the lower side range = 13.2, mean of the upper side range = 16.2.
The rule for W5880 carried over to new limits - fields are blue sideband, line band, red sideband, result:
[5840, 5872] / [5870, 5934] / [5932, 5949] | 5.99 angstrom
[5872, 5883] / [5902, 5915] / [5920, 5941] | 0.71 angstrom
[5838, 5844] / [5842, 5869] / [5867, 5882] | 0.31 angstrom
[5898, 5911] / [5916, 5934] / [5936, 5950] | -0.41 angstrom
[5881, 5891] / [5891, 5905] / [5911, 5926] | 0.94 angstrom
